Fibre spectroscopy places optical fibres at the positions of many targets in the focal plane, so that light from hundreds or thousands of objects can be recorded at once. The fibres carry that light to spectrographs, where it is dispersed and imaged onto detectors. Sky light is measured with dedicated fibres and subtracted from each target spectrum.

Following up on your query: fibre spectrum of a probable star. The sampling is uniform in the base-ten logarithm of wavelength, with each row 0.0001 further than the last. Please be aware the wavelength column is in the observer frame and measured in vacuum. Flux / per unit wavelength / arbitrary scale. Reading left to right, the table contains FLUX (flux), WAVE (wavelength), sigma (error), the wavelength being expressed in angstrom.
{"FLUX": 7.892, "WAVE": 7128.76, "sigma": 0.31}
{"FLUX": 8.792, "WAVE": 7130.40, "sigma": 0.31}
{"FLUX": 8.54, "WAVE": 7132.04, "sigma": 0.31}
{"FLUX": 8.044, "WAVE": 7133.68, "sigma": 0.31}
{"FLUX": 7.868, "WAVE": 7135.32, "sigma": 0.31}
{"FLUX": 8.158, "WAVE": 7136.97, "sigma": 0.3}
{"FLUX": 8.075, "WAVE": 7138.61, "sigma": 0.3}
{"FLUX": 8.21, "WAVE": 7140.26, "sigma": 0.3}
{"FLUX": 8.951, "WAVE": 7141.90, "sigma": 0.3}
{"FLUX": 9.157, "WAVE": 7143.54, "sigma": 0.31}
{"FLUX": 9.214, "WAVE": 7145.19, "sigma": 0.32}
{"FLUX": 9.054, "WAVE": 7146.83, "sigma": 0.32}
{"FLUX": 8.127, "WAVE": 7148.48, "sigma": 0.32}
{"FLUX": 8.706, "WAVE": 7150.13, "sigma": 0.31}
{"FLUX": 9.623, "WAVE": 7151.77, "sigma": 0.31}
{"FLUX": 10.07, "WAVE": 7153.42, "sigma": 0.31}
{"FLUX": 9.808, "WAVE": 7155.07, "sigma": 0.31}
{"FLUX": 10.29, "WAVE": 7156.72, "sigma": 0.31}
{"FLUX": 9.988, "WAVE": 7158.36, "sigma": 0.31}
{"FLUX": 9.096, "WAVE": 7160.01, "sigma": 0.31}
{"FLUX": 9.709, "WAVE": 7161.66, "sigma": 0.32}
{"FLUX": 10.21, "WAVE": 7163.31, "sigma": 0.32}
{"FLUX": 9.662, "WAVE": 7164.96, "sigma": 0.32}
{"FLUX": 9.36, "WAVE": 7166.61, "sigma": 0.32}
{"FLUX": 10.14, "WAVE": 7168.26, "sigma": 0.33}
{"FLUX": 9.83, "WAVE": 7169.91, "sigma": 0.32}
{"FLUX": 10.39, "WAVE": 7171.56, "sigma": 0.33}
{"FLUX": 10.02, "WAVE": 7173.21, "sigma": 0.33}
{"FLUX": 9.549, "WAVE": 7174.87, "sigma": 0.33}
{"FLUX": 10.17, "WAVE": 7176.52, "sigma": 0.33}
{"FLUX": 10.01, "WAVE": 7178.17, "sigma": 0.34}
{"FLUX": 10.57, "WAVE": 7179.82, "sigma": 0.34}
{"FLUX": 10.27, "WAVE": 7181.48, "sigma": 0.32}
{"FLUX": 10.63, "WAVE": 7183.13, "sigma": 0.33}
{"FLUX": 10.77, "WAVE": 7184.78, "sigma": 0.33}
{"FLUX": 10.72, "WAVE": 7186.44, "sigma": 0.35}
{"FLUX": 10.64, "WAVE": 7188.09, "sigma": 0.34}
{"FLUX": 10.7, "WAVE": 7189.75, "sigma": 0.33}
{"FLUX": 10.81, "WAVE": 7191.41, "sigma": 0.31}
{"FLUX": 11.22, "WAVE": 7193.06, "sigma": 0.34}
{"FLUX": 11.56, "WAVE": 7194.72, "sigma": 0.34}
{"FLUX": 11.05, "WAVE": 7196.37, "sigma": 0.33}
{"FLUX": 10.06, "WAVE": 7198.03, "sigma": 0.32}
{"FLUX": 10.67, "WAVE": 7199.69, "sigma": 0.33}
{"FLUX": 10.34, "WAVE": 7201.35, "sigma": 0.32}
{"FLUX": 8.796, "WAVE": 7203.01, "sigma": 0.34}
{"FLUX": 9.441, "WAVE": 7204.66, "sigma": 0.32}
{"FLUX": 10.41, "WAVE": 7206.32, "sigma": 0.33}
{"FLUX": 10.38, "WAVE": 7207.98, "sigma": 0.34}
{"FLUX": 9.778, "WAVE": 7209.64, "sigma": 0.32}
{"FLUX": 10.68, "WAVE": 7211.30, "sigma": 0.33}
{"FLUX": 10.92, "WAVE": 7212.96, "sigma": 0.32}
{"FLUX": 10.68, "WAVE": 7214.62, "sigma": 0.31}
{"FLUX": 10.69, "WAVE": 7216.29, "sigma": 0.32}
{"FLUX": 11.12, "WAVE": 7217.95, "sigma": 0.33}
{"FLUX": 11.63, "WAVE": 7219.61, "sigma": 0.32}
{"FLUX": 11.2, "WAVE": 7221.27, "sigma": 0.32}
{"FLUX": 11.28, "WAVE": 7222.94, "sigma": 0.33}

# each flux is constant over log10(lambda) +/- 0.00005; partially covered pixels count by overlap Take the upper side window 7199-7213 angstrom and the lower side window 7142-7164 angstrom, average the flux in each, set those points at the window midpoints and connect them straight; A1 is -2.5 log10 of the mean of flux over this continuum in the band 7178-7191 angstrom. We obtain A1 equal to -0.08 mag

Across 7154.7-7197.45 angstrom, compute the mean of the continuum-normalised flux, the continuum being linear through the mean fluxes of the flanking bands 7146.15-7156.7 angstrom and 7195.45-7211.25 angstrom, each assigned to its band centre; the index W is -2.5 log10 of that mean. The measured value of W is -0.06 mag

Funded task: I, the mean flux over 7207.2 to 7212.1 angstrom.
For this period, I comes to 10.3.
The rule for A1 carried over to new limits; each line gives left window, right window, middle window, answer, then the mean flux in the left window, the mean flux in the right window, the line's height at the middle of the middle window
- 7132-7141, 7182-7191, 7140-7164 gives -0.05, 8.11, 10.7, 8.91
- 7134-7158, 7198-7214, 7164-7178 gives -0.05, 8.95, 10.2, 9.46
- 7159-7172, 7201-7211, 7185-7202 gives -0.10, 9.78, 9.88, 9.85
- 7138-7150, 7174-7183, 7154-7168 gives -0.04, 8.69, 10.2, 9.41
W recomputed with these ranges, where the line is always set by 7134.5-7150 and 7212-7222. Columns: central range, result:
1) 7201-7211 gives 0.08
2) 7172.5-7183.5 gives -0.05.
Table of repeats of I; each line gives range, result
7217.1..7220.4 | 11.4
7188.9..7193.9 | 10.9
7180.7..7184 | 10.5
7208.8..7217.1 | 10.5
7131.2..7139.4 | 8.14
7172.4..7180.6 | 10.1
